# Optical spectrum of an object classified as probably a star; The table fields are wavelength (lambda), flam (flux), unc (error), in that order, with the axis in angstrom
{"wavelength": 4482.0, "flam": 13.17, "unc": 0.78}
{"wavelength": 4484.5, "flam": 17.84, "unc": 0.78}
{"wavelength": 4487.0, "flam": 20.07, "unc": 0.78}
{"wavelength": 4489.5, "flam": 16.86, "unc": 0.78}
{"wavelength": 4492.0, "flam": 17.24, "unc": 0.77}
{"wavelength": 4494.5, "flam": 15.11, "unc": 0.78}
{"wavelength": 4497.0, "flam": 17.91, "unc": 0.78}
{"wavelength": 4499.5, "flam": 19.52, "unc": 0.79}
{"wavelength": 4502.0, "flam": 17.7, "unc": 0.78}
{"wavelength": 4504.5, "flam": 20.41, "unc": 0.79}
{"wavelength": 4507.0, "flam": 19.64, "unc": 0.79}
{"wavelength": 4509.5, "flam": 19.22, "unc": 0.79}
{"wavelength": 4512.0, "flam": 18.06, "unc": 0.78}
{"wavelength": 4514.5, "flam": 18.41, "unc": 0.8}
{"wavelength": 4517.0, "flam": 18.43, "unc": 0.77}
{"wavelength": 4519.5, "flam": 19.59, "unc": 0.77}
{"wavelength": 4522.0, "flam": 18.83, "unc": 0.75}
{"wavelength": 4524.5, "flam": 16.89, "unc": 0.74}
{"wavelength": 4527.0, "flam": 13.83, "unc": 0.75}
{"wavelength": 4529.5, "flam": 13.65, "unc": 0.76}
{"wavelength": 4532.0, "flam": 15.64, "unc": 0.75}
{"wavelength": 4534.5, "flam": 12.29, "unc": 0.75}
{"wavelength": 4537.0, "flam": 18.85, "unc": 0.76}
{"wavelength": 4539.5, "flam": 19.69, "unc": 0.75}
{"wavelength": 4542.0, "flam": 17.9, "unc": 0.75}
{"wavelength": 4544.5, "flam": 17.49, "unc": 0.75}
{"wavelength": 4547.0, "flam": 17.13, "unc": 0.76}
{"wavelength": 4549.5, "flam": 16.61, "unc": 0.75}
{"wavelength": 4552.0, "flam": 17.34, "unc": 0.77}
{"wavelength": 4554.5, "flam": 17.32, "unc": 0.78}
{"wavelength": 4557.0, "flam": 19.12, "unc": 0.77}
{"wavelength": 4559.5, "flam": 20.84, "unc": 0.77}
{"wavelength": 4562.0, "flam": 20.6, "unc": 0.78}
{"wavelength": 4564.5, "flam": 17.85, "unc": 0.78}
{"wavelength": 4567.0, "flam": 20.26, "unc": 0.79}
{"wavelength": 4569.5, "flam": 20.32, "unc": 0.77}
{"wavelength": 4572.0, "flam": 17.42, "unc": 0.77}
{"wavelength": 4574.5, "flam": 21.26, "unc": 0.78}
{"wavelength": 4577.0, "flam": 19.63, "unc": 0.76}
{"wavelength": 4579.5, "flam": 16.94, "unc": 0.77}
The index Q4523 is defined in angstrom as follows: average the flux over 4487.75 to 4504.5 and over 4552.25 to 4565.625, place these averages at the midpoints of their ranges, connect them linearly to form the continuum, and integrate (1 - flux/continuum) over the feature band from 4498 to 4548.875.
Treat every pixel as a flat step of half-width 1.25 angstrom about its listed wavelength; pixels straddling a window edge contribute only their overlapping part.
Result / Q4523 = 1.7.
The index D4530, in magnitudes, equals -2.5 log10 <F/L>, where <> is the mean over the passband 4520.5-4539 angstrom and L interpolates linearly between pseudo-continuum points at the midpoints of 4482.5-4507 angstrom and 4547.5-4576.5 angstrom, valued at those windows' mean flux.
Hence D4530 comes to 0.16 mag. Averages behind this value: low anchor 18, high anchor 19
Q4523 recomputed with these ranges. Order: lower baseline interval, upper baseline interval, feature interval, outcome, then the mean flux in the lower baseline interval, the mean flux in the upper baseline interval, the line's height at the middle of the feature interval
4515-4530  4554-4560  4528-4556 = 2.35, 17.1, 19.1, 18.2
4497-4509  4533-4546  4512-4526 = 0.00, 19.2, 17.2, 18.3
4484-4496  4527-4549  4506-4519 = -1.41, 17.4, 16.4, 16.9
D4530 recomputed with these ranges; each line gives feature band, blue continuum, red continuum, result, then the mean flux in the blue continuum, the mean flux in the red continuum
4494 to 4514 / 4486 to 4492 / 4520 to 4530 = -0.075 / 18.1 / 16.2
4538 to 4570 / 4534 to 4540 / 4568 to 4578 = -0.015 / 17.2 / 19.7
